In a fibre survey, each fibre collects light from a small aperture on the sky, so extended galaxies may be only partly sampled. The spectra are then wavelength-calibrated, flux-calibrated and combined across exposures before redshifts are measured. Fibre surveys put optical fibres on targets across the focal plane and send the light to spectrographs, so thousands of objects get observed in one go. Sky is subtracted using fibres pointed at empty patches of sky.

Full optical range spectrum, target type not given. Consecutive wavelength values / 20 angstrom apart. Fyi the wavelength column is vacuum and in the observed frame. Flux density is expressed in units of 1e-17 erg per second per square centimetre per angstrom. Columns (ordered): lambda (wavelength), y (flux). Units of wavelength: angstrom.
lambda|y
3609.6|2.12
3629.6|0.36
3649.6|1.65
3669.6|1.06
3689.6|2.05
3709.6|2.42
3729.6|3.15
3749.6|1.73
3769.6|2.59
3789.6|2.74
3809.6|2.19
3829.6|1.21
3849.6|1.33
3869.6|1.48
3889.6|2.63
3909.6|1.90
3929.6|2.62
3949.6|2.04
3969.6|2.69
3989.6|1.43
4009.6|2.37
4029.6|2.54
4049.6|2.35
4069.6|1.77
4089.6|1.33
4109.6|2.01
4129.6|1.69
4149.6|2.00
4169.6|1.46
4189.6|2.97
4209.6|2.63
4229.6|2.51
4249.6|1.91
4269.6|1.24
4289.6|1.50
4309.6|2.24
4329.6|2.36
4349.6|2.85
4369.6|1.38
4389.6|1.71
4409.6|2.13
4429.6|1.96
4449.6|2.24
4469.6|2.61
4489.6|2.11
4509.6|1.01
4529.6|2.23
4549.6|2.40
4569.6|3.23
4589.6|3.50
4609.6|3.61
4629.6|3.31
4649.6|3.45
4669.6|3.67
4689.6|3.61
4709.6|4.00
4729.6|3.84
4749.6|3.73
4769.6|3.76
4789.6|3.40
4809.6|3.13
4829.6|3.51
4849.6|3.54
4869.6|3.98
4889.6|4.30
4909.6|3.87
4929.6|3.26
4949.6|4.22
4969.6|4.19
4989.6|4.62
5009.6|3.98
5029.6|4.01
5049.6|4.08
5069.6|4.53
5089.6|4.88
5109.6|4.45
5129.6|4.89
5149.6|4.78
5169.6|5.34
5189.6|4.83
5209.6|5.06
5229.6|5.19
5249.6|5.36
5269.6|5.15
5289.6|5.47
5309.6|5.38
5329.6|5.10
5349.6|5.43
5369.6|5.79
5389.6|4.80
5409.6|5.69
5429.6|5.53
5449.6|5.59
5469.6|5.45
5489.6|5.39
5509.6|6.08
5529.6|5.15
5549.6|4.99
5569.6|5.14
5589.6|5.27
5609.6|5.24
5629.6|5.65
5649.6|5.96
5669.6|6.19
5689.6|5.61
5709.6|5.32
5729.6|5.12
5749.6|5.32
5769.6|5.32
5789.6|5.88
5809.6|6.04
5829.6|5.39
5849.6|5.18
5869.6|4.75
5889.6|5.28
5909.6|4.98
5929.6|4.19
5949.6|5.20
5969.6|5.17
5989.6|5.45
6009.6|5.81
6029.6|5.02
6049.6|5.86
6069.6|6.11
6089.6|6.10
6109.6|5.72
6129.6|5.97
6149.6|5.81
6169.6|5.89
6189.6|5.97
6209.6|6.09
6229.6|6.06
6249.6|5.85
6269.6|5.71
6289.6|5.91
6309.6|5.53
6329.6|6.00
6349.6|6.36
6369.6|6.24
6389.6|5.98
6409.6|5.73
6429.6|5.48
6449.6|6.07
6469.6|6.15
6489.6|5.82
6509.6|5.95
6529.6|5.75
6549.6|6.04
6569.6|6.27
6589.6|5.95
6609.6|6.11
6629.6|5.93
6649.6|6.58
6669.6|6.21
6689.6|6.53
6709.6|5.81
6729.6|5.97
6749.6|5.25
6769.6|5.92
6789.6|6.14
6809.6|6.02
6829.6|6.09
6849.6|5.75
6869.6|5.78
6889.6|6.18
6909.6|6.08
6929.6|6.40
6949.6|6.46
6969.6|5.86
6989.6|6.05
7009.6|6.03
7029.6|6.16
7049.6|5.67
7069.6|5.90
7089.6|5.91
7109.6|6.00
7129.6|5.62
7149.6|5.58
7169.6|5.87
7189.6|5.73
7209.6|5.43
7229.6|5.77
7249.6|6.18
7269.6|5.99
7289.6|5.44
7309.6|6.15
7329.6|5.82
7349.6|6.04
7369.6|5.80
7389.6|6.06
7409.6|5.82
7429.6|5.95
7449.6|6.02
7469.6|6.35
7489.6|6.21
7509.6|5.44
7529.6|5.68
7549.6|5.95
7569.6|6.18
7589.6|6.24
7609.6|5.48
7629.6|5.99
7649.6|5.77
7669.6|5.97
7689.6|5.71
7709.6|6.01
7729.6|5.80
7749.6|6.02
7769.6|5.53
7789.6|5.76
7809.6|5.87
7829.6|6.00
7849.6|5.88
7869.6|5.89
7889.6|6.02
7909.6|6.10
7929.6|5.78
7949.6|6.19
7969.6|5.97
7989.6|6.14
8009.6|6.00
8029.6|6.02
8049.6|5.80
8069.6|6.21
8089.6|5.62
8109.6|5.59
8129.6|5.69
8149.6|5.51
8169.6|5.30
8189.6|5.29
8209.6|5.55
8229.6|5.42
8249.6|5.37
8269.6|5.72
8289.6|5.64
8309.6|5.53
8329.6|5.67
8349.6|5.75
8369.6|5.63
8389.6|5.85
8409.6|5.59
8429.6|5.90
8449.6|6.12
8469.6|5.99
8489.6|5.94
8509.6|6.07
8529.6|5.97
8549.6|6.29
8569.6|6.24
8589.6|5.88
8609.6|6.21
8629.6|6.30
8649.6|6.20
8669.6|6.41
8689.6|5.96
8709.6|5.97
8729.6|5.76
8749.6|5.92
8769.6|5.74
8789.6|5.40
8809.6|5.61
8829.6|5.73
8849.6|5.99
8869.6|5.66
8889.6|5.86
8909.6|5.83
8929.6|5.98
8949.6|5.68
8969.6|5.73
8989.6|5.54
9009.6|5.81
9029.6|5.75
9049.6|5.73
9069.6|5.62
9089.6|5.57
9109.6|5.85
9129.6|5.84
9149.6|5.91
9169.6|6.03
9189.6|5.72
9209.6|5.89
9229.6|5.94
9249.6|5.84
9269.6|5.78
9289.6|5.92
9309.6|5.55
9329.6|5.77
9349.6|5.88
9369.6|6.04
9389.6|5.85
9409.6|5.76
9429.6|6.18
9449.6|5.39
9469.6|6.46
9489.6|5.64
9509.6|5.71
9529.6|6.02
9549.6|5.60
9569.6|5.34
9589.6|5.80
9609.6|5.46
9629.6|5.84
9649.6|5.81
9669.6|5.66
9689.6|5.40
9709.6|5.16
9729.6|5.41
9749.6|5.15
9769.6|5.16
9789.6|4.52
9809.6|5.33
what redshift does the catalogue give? 0.14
